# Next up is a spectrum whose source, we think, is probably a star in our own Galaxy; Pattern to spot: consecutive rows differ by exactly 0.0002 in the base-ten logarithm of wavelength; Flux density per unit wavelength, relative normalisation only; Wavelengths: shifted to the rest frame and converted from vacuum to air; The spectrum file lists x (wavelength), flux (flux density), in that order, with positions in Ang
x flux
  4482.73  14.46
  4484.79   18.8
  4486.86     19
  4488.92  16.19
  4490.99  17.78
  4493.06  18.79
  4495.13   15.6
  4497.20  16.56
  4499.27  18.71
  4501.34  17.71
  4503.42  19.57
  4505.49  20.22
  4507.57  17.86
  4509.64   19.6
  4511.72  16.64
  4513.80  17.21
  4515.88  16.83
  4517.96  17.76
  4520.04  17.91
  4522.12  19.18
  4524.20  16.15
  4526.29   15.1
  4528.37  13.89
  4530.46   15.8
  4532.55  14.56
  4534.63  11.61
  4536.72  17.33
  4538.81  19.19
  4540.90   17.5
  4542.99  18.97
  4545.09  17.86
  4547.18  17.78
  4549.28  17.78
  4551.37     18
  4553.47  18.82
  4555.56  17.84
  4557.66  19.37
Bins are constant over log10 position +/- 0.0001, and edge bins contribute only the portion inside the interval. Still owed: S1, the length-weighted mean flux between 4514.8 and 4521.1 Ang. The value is 17.5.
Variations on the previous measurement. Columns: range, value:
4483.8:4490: 18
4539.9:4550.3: 18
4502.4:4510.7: 19.3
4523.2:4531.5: 15.2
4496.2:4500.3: 17.6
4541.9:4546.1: 18.4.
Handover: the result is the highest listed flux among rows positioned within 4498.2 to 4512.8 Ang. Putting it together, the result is 20.22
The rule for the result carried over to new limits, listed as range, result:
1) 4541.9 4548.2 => 18.97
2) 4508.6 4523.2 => 19.6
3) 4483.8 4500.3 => 19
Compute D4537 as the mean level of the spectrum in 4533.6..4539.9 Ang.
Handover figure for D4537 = 16.1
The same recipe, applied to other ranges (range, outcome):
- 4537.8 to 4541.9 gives 18.4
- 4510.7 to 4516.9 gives 16.9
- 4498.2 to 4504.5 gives 18.7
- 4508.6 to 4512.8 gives 18.1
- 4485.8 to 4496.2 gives 17.5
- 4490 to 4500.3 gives 17.5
